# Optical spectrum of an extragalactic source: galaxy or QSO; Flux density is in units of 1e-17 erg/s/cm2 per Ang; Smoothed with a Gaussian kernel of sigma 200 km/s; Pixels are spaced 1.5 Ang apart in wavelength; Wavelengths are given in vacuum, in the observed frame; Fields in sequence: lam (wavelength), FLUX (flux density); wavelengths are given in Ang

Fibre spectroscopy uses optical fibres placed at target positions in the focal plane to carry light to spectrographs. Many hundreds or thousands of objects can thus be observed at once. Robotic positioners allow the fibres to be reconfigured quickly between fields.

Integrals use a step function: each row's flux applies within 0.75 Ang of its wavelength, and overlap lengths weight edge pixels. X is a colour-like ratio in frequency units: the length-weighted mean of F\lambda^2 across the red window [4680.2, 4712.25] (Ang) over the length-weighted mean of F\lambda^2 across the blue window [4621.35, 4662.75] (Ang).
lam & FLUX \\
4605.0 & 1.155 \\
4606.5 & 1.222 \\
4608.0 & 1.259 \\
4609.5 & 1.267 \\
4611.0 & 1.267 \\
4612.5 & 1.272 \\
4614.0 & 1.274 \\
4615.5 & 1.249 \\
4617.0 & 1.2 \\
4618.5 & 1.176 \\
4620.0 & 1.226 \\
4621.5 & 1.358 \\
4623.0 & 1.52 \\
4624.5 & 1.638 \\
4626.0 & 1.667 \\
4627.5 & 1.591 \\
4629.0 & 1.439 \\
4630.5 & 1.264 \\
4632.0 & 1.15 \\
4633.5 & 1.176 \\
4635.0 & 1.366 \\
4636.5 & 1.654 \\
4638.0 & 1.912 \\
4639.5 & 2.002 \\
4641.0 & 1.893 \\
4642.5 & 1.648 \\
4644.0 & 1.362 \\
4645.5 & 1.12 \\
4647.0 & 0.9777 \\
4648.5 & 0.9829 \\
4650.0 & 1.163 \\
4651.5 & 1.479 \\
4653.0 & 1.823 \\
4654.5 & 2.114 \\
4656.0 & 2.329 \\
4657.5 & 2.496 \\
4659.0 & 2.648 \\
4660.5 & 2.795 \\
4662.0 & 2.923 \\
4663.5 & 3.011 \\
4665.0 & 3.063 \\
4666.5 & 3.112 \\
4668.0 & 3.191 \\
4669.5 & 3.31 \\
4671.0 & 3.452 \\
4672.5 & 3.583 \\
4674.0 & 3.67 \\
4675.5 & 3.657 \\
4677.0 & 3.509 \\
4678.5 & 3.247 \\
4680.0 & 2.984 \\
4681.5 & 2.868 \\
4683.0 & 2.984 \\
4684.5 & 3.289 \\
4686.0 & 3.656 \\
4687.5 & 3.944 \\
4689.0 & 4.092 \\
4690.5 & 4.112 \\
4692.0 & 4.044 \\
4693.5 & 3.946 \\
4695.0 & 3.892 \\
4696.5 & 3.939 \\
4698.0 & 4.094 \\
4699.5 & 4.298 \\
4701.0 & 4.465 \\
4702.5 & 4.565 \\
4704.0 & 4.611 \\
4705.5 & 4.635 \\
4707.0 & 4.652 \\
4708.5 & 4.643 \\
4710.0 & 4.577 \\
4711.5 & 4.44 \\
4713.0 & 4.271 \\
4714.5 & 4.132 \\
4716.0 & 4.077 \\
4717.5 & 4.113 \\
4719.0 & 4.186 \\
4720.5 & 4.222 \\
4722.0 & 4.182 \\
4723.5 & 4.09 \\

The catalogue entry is 2.4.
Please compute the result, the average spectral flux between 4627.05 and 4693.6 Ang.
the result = 2.52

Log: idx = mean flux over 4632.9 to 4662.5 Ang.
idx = 1.79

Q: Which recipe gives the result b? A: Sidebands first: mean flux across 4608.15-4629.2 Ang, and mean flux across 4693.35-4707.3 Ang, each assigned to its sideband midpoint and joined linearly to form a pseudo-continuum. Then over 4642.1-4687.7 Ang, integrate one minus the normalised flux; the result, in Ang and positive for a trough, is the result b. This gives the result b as 6.7 Ang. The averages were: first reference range 1.36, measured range 2.65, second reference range 4.31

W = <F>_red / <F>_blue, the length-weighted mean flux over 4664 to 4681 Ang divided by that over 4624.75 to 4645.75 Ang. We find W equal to 2.18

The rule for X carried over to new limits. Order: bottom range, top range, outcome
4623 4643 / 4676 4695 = 2.33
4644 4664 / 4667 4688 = 1.74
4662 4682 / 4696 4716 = 1.36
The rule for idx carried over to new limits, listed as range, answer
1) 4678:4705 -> 3.85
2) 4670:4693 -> 3.54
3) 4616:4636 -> 1.37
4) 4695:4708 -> 4.38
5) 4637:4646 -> 1.67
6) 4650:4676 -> 2.81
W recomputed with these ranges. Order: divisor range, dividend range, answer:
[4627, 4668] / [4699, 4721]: 2.32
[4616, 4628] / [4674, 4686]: 2.31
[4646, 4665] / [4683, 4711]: 1.99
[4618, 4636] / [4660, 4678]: 2.36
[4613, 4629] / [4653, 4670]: 1.99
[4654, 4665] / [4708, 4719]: 1.62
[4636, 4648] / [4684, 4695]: 2.49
